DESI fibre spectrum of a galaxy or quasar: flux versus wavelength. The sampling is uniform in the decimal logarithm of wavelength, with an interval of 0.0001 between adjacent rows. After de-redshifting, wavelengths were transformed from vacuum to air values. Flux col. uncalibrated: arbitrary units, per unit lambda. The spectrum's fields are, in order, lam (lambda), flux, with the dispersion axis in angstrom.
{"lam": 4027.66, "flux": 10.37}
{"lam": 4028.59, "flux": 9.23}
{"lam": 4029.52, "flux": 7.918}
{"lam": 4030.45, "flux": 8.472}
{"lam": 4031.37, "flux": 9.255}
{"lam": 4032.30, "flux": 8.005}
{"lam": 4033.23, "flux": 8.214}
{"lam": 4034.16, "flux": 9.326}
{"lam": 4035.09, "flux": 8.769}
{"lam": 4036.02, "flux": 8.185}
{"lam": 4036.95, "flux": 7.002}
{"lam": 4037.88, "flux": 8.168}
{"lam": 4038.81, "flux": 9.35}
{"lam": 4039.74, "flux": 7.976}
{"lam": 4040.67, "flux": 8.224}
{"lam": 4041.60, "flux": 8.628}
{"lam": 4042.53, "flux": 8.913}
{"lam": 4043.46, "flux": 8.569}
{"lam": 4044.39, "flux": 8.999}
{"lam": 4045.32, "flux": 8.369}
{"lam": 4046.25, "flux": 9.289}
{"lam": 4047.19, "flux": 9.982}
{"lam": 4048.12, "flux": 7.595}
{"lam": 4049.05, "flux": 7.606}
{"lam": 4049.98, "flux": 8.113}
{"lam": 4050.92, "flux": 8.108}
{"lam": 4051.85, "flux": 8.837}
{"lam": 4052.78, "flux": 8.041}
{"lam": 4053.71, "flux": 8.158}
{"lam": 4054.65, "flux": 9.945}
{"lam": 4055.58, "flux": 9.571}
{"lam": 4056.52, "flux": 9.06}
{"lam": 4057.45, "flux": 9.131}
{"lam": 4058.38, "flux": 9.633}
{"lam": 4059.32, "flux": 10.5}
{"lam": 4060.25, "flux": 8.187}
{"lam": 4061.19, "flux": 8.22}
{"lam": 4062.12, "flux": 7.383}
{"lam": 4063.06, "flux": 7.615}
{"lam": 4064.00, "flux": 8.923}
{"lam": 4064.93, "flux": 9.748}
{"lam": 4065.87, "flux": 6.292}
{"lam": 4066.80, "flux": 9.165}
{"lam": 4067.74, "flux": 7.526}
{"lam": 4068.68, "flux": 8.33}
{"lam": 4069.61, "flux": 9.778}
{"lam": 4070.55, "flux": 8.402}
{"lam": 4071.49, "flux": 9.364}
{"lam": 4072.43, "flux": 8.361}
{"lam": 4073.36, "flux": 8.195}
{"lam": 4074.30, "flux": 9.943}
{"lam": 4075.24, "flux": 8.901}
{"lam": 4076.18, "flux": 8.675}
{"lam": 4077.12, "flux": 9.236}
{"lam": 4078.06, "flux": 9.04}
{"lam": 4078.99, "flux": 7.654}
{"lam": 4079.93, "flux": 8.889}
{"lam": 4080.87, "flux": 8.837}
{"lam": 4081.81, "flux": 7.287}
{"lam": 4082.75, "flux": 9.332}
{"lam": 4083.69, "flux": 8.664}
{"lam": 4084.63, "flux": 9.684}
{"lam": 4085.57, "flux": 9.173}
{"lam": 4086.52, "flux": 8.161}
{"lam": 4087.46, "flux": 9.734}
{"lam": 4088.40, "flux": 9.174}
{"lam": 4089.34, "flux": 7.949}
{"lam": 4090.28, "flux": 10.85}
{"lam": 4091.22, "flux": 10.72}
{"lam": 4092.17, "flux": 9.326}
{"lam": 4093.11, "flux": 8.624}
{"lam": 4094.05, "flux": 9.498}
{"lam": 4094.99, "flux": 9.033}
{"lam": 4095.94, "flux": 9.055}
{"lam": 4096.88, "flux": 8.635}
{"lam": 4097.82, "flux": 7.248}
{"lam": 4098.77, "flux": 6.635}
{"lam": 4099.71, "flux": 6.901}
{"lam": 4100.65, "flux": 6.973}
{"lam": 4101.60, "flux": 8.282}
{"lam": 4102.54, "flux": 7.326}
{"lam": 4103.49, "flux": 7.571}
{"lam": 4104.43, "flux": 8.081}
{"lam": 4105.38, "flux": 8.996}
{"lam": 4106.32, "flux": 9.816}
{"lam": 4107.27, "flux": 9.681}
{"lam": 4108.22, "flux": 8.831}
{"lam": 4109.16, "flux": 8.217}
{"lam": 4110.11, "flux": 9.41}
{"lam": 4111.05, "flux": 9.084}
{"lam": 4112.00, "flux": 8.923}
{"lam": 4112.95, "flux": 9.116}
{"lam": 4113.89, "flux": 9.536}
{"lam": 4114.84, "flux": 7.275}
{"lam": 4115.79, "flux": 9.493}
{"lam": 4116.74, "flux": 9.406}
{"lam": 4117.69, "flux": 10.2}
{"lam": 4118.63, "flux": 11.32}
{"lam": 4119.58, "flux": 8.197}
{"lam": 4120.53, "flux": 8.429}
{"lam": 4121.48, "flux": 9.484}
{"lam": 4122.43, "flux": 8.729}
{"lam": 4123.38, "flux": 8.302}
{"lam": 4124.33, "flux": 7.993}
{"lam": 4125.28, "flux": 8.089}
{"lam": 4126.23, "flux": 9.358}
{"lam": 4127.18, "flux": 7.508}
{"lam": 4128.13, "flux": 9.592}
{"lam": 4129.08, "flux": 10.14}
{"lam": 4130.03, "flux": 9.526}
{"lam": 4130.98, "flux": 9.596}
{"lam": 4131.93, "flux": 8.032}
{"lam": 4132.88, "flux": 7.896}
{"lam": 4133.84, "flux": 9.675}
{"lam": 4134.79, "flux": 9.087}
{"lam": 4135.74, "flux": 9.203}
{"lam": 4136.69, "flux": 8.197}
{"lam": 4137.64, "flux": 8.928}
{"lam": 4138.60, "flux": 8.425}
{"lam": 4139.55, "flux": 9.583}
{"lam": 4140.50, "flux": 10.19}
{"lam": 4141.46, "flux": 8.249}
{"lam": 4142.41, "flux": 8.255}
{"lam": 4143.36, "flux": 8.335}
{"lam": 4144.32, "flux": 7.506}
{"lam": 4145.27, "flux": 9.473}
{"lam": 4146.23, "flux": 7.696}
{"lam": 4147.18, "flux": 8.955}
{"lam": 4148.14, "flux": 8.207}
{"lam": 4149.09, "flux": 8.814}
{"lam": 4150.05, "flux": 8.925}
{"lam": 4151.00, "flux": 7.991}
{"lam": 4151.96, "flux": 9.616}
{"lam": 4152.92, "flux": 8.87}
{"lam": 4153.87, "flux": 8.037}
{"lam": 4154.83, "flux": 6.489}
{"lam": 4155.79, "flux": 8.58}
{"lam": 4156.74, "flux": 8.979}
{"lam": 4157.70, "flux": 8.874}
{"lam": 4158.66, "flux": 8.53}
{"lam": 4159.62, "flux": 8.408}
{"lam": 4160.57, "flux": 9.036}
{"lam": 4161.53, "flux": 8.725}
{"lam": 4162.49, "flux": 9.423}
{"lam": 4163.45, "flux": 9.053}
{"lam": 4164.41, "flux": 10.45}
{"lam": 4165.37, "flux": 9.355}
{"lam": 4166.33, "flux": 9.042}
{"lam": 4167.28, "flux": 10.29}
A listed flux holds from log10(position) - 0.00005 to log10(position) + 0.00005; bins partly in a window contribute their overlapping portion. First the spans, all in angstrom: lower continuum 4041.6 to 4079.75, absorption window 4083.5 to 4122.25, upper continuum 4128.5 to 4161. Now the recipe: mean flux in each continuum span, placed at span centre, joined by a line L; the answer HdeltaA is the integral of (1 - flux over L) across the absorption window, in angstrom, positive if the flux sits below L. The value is -0.6 angstrom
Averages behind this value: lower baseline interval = 8.69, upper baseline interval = 8.72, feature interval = 8.85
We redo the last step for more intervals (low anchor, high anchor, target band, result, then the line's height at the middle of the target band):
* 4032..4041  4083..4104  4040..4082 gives -1.04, 8.45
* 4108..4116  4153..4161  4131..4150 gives -0.29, 8.57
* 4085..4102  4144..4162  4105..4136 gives -1.55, 8.6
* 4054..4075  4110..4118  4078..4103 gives 0.97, 8.96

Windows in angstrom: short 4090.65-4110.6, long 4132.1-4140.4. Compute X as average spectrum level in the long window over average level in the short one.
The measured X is 1.04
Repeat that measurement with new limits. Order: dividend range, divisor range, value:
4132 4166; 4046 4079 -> 1.00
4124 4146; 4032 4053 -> 1.04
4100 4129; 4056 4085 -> 1.01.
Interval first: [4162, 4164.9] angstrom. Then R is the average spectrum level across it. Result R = 9.62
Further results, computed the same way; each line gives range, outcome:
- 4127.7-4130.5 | 9.76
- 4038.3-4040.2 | 8.65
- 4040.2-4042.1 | 8.44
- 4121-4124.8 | 8.62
